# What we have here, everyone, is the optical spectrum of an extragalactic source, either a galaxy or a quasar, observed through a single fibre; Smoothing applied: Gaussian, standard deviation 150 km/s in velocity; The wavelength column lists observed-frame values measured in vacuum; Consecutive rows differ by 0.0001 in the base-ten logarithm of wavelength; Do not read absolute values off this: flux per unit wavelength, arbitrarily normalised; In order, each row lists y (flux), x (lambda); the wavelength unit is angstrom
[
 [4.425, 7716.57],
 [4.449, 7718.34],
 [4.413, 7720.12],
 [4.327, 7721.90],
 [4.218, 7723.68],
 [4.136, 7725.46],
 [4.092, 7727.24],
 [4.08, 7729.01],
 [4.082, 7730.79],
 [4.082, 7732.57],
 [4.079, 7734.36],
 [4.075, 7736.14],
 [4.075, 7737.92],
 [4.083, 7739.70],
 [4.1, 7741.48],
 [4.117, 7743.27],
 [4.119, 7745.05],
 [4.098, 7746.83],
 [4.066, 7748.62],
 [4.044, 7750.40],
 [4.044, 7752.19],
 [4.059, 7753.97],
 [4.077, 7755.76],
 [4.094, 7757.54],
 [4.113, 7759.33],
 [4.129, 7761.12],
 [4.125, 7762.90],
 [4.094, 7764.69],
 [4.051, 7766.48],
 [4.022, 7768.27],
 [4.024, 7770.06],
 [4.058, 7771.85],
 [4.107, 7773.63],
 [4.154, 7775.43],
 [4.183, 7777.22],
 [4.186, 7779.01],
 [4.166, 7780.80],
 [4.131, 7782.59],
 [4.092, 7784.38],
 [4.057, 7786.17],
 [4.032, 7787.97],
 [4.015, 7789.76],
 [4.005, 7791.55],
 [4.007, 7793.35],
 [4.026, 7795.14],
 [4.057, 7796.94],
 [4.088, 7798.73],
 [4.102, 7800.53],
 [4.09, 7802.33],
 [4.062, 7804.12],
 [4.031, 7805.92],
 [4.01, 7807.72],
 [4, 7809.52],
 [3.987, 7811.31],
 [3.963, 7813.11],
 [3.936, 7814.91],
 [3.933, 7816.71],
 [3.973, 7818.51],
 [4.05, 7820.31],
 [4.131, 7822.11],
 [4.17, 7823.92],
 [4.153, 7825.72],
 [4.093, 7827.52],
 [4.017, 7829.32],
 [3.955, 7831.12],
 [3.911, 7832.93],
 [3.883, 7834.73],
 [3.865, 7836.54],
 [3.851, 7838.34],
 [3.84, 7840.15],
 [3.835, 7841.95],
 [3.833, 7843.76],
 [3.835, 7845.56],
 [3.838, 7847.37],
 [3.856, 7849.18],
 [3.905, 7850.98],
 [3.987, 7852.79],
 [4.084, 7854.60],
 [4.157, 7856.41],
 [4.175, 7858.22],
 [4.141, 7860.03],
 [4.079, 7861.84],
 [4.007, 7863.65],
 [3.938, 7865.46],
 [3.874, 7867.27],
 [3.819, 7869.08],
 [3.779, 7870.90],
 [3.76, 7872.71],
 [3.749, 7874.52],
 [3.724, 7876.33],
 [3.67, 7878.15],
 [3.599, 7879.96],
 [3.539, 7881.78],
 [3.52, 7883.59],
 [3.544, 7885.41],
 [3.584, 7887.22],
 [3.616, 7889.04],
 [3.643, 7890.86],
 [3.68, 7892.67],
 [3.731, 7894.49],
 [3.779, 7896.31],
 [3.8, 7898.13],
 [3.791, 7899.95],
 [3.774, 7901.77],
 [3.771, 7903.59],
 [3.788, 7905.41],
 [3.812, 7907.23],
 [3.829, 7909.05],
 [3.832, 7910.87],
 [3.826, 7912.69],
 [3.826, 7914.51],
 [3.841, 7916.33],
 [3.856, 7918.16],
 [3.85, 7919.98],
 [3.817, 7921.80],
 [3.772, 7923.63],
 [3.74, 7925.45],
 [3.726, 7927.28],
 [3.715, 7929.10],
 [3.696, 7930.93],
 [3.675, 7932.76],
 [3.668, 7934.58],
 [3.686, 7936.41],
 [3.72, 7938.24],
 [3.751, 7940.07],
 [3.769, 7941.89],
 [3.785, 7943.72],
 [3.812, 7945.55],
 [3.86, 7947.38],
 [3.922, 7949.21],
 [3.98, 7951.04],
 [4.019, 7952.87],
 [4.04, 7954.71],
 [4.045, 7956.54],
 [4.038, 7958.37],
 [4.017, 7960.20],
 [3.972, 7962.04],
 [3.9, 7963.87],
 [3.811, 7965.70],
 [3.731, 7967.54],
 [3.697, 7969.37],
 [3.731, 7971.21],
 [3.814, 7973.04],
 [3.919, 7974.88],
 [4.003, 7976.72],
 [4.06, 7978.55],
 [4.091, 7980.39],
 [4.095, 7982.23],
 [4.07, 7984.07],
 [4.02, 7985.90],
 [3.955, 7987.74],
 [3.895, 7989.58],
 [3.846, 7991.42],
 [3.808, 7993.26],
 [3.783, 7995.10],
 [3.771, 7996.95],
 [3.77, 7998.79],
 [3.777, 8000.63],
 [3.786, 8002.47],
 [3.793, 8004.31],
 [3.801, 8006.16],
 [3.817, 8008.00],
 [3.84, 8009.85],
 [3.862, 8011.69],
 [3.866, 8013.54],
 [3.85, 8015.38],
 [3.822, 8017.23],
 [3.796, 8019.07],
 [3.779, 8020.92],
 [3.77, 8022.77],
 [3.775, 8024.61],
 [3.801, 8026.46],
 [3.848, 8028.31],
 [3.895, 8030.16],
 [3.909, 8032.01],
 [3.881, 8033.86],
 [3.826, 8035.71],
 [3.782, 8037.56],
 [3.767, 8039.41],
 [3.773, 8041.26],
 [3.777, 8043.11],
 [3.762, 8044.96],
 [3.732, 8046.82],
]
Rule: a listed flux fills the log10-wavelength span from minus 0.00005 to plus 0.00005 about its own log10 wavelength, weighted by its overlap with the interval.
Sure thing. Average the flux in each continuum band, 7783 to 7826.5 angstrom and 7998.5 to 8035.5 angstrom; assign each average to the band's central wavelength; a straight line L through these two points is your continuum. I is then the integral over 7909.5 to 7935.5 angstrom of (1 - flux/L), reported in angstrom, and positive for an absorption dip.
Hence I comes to 1.0 angstrom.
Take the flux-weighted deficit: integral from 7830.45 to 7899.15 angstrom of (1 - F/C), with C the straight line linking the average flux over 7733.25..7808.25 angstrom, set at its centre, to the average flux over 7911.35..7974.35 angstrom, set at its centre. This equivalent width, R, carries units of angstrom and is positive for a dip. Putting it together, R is 2.0 angstrom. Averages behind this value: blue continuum 4.08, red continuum 3.83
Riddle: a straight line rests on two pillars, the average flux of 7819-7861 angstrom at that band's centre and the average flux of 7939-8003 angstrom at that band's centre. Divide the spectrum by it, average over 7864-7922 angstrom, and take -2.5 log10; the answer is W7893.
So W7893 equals 0.06 mag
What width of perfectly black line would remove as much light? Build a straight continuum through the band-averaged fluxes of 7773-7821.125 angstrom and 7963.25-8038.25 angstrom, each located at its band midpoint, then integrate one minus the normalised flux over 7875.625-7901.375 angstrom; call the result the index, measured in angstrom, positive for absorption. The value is 2.0 angstrom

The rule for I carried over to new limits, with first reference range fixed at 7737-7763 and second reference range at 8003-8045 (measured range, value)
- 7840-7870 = 0.2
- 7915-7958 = 1.0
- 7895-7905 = 0.4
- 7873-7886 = 1.1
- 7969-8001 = -0.4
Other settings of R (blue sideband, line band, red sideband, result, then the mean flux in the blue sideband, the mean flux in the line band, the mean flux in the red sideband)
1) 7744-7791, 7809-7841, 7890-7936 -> -0.2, 4.09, 3.98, 3.77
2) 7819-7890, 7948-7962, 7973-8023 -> -0.5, 3.88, 4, 3.88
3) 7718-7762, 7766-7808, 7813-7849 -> -0.4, 4.13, 4.07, 3.95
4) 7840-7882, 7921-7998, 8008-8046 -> -0.4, 3.88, 3.86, 3.82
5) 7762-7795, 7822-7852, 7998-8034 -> 0.6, 4.08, 3.93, 3.82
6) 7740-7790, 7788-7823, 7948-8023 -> 0.3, 4.09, 4.03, 3.89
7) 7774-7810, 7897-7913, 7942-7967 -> 0.7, 4.08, 3.8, 3.93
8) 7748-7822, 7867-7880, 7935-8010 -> 0.7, 4.06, 3.75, 3.88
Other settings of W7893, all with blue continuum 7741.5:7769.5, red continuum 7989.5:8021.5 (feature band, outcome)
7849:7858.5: -0.02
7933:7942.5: 0.05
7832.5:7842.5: 0.04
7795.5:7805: -0.01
